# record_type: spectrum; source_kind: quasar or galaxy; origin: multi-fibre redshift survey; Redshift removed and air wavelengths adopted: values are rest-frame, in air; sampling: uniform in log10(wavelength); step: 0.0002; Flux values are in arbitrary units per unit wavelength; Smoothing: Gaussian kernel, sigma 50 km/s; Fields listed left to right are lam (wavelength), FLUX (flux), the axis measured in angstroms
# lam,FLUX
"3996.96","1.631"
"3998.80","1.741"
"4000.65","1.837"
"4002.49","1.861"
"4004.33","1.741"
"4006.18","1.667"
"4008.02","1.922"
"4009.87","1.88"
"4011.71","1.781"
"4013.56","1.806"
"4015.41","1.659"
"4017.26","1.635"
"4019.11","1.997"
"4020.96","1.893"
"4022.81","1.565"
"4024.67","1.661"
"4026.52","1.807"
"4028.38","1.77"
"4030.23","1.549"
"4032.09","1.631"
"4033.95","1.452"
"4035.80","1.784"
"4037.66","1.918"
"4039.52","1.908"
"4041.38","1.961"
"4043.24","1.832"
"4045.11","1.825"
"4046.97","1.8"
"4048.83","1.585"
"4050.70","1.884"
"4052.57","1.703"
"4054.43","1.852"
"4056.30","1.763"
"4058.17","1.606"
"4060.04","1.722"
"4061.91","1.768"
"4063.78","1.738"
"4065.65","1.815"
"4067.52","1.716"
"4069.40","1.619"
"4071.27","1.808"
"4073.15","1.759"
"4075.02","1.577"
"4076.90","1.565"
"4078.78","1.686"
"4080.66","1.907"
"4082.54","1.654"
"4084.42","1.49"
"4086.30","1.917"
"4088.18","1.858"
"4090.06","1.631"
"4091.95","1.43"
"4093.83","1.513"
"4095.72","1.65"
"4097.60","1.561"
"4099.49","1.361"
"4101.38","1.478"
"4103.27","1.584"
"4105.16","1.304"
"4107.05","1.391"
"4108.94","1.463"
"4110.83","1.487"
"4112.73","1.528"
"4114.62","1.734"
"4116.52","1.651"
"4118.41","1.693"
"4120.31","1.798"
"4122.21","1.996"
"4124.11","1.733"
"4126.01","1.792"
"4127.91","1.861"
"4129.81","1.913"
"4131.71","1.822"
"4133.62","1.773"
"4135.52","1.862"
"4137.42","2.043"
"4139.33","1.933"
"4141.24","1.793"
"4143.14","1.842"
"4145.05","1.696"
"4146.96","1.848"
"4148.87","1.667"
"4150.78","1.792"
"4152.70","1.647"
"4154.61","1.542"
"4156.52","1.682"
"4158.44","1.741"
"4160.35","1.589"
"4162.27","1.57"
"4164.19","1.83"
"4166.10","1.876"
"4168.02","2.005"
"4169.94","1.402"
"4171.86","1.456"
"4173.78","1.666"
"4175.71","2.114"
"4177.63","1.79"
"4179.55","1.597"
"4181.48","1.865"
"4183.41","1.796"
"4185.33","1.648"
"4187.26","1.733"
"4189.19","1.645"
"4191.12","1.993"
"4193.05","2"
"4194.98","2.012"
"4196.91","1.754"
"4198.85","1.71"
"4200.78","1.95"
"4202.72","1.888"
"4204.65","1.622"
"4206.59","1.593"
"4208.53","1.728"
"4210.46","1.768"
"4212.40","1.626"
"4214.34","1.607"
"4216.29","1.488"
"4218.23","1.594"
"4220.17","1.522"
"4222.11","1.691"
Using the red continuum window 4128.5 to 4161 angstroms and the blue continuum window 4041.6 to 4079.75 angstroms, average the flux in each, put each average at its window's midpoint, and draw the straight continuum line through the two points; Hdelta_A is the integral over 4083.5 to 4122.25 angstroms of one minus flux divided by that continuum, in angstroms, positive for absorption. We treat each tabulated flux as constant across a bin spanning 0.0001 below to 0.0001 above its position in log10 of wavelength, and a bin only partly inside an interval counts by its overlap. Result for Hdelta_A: 3.7 angstroms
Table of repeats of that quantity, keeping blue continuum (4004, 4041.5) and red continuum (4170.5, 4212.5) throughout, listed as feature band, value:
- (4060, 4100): 2.0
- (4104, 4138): 1.1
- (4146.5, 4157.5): 0.5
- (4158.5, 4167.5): 0.2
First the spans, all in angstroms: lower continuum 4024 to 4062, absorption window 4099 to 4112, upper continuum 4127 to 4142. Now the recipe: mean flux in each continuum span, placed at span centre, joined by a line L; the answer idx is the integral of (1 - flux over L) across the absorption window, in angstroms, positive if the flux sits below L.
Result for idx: 2.8 angstroms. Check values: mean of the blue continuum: 1.75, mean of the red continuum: 1.88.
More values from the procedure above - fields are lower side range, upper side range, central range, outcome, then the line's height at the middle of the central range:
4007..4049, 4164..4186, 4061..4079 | 0.6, 1.76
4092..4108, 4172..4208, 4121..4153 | -4.4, 1.61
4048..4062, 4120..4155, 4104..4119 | 2.2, 1.79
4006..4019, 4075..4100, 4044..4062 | -0.5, 1.7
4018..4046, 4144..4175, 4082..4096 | 0.7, 1.73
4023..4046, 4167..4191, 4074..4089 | 0.3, 1.75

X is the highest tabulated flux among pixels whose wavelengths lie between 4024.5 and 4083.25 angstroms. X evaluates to 1.961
